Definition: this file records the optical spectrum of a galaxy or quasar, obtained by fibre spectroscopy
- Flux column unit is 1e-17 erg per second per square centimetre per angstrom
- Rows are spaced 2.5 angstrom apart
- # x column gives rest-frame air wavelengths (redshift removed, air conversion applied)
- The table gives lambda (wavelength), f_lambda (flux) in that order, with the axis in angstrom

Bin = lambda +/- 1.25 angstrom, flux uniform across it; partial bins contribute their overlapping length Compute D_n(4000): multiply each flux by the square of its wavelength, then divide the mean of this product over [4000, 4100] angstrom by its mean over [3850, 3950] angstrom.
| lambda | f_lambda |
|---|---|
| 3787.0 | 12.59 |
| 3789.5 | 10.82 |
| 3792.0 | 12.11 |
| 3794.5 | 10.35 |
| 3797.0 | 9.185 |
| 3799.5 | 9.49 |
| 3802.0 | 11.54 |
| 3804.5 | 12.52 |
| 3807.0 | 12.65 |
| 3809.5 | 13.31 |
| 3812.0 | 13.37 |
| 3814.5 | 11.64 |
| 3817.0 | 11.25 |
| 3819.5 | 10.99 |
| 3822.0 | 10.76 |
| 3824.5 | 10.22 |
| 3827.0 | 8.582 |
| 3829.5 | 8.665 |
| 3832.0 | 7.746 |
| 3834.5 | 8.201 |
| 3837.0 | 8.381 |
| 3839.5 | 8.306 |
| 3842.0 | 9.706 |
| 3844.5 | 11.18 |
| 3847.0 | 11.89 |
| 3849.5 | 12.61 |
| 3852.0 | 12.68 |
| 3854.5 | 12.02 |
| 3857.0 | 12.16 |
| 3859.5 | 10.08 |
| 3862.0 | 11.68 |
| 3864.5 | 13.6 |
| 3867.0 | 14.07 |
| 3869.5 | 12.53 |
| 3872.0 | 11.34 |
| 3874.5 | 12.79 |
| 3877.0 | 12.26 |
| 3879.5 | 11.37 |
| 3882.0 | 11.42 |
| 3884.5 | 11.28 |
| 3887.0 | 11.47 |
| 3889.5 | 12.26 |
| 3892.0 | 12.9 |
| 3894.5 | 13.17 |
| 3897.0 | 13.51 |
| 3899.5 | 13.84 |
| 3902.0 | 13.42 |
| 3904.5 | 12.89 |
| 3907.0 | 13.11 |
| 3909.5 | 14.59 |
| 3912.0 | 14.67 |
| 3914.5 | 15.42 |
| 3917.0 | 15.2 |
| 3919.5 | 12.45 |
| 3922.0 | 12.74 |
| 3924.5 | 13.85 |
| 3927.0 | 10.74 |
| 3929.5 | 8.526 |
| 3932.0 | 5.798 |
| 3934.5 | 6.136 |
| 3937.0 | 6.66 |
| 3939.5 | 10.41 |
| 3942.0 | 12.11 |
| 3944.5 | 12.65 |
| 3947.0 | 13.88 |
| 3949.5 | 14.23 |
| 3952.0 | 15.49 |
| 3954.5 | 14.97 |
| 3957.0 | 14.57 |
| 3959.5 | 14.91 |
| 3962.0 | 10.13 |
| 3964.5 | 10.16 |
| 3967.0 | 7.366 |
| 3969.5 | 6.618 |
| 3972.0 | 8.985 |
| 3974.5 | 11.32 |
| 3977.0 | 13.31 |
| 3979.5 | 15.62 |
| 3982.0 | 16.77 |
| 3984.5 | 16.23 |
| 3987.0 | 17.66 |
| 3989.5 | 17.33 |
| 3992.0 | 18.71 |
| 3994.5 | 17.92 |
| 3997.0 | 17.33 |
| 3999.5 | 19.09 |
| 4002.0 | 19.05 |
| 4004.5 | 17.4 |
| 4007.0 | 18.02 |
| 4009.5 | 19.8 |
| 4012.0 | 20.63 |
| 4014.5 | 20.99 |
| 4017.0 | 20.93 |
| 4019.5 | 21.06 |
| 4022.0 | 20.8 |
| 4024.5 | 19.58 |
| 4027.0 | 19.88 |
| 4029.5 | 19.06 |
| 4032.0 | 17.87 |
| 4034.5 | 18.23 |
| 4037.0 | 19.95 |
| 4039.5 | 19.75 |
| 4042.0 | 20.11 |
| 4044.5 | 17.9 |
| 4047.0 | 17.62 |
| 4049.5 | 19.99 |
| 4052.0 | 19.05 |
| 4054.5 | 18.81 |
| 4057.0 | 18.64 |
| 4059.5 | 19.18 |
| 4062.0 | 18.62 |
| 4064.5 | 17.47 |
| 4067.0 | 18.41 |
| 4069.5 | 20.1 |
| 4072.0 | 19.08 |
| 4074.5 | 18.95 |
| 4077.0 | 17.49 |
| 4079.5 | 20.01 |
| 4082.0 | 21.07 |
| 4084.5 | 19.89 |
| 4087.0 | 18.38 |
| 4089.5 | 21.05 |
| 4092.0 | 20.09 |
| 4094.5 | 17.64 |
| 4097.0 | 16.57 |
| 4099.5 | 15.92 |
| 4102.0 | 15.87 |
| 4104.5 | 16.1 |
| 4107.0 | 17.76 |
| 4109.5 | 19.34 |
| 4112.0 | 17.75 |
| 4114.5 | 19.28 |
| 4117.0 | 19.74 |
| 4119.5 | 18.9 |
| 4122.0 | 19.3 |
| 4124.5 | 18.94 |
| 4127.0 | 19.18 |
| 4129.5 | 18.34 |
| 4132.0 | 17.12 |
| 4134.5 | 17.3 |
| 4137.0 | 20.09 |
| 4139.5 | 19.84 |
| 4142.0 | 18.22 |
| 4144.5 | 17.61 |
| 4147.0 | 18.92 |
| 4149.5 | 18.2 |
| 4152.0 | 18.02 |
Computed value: 1.70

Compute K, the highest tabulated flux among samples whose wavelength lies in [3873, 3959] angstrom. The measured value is 15.49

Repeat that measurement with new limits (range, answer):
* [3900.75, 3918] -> 15.42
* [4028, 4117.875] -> 21.07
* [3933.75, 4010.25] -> 19.8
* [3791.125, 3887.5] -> 14.07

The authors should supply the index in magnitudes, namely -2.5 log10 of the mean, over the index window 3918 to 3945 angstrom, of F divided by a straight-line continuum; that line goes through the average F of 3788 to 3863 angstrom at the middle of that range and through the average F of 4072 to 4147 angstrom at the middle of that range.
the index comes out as 0.32 mag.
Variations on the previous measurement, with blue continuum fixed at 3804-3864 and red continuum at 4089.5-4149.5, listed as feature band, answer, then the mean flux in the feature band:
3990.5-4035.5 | -0.232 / 19.2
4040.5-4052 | -0.156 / 18.9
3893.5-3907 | -0.063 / 13.3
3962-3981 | 0.345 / 10.5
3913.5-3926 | -0.060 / 13.8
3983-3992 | -0.163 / 17.3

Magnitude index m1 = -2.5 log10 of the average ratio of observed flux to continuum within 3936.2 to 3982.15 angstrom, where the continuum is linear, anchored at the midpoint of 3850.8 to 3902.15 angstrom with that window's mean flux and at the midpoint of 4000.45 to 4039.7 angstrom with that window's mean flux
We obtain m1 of 0.339 mag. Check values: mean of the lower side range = 12.4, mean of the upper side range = 19.6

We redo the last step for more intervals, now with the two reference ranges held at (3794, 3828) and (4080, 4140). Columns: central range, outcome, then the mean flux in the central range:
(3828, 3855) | 0.19 mag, 10.1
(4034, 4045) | -0.15 mag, 19.3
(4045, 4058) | -0.10 mag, 18.8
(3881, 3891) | 0.12 mag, 11.6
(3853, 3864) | 0.06 mag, 11.7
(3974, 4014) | -0.11 mag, 17.4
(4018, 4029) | -0.23 mag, 20.3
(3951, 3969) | 0.21 mag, 12.2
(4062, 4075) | -0.07 mag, 18.8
